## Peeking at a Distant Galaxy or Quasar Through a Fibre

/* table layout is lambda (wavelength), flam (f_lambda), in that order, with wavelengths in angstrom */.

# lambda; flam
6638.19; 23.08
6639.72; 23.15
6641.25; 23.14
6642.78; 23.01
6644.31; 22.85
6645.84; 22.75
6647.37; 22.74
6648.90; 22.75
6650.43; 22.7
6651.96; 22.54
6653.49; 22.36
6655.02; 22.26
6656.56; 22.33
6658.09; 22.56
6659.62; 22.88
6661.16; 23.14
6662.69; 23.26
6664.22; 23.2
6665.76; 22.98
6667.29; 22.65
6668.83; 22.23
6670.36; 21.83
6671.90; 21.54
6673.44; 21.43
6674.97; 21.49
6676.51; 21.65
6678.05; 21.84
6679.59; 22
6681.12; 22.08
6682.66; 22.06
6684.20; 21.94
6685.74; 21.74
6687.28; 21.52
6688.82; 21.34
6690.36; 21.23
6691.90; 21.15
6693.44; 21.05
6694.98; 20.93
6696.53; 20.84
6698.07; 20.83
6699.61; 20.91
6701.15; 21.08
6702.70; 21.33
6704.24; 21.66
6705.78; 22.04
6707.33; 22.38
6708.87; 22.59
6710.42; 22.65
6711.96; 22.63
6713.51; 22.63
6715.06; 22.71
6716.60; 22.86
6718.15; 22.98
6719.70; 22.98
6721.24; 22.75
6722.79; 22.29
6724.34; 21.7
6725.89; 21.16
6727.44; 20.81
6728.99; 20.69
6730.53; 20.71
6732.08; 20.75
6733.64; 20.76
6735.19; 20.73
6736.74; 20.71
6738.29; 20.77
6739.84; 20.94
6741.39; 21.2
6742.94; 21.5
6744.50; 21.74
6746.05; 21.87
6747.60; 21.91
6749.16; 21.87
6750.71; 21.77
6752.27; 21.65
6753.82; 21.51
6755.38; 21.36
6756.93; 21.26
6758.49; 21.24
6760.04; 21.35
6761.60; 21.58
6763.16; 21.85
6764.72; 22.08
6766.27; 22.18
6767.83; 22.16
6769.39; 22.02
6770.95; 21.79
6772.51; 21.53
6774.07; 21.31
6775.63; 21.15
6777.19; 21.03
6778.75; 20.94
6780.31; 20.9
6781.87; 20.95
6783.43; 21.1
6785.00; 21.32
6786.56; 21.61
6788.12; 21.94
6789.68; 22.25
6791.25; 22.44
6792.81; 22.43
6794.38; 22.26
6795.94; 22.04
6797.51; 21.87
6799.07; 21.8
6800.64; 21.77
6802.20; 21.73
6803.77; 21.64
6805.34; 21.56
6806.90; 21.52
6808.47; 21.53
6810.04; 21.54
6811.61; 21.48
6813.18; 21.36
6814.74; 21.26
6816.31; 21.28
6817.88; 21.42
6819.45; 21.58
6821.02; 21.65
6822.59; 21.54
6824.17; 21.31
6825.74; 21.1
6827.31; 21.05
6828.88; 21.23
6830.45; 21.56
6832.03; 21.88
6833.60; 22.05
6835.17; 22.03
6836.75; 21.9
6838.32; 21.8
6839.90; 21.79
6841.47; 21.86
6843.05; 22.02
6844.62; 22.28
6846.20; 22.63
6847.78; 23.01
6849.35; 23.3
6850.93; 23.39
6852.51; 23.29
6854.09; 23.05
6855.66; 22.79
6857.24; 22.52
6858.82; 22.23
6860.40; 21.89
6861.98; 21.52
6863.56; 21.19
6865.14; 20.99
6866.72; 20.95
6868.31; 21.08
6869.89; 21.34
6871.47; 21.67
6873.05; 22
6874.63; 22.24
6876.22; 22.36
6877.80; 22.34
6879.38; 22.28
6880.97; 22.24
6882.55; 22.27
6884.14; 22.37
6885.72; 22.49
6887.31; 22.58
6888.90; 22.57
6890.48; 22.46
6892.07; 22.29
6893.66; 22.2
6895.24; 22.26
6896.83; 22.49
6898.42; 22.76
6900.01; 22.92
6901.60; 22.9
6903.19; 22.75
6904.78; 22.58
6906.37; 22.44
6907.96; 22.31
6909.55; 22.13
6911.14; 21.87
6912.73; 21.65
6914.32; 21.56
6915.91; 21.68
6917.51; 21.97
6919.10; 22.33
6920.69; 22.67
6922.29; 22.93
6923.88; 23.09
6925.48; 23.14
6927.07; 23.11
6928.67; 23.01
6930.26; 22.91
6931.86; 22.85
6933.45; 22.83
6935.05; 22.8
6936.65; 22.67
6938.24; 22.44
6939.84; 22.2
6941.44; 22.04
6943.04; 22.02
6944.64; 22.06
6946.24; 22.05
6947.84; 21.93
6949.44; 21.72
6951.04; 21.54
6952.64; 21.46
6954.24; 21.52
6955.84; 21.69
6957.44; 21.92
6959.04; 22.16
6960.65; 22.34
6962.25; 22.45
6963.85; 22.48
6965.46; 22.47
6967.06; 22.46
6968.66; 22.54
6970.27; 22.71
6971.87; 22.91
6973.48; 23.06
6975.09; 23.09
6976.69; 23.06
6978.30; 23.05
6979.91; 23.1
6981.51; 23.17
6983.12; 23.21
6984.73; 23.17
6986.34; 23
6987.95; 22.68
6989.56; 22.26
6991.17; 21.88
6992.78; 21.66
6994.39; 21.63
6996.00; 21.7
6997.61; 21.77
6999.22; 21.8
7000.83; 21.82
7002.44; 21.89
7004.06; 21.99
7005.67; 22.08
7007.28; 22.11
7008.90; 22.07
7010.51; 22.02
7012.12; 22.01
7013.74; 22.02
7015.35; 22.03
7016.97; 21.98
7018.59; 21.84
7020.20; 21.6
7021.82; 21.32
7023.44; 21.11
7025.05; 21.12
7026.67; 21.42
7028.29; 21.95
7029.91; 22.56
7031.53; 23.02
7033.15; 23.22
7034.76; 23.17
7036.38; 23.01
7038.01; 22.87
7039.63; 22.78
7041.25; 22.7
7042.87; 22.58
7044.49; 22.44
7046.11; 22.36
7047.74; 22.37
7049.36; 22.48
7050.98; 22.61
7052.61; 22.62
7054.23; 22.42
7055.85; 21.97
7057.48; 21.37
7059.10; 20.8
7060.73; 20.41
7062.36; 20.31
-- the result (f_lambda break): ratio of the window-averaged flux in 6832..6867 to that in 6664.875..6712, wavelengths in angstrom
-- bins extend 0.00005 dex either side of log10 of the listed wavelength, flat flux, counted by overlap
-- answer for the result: 1.02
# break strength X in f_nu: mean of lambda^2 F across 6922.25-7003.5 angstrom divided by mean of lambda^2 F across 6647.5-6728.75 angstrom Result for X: 1.1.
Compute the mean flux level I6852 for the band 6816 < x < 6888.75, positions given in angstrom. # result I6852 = 22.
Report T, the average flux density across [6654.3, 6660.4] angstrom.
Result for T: 22.5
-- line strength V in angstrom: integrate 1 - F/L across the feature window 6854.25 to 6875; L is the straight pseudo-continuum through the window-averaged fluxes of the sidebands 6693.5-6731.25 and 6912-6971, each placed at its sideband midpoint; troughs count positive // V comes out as 0.4 angstrom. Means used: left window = 21.8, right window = 22.3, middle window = 21.8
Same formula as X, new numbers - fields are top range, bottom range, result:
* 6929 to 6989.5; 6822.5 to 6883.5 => 1.05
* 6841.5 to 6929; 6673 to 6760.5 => 1.09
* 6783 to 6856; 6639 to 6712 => 1.03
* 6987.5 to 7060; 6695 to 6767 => 1.11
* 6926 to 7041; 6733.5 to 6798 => 1.10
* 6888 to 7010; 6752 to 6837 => 1.08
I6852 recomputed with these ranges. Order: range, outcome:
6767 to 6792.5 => 21.5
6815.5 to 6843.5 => 21.6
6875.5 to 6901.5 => 22.4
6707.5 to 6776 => 21.7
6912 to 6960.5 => 22.3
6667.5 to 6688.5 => 21.8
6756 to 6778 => 21.6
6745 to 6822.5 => 21.6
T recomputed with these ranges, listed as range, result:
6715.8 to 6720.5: 23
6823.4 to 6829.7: 21.2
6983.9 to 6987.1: 23.1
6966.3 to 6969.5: 22.5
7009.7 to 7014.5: 22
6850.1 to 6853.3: 23.3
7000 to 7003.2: 21.9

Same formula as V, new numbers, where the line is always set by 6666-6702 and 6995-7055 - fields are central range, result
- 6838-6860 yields -0.72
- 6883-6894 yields -0.25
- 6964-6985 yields -0.77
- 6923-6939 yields -0.64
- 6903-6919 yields -0.08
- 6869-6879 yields -0.04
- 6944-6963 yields 0.13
